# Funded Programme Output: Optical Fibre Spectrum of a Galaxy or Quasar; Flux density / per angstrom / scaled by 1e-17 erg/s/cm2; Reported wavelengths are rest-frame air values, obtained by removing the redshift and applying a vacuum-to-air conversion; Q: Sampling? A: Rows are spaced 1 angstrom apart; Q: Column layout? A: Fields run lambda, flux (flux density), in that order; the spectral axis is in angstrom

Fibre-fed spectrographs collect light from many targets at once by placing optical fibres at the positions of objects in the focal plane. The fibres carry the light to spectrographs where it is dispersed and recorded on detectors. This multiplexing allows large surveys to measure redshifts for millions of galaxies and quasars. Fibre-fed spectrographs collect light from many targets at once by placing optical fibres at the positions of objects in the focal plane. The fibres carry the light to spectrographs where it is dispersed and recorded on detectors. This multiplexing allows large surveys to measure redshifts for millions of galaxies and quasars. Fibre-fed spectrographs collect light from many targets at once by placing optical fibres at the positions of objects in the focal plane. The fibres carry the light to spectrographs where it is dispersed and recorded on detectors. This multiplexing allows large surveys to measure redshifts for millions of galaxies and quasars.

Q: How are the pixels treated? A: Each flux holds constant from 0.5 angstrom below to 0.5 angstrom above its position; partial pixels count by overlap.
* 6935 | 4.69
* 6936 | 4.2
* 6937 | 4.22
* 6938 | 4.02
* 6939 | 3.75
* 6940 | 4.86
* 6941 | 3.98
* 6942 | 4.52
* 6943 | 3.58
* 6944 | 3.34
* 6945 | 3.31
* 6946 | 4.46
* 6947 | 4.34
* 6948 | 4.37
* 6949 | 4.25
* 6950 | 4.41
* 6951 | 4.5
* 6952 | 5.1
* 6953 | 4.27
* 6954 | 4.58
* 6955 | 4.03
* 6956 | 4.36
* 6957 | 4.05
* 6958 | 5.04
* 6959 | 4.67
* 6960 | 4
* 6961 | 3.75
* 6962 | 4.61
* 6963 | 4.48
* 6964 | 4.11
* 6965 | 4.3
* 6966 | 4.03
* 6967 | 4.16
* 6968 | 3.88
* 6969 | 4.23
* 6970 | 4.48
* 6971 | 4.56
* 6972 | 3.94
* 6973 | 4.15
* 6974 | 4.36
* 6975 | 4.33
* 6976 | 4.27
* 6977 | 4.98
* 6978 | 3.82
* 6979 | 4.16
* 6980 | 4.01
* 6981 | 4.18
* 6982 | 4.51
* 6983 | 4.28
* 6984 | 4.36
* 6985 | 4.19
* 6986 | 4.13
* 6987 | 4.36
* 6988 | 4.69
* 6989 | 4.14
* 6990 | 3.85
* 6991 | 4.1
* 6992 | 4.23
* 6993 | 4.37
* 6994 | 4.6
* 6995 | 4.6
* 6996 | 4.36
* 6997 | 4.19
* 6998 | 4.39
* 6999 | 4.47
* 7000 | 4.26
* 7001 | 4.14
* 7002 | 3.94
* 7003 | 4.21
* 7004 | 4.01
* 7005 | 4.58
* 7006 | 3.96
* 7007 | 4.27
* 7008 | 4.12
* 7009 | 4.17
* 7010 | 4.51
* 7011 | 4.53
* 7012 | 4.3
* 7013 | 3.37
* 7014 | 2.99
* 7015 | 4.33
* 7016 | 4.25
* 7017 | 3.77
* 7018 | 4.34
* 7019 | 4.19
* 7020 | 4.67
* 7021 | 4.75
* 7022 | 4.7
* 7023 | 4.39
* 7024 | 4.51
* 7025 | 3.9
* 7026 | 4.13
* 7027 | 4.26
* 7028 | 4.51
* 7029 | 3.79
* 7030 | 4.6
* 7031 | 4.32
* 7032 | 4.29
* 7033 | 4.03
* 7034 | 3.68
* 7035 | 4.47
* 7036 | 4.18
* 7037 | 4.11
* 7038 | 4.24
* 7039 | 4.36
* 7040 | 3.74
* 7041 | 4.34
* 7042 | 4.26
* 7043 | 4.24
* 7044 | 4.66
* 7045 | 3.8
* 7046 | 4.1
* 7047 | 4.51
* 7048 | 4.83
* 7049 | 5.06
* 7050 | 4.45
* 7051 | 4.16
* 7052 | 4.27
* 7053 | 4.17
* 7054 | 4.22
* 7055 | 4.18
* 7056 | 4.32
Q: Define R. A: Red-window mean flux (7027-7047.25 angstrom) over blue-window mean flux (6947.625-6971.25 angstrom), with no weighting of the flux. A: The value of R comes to 0.97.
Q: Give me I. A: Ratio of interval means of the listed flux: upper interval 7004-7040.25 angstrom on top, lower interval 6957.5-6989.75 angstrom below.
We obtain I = 0.98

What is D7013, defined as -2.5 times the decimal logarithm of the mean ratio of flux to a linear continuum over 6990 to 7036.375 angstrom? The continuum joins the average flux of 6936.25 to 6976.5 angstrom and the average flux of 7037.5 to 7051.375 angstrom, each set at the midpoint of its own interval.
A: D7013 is 0.02 mag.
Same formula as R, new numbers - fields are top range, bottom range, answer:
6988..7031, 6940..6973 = 1.00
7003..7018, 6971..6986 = 0.96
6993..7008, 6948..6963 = 0.97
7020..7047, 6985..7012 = 1.00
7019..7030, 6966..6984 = 1.03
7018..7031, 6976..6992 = 1.03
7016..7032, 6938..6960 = 1.01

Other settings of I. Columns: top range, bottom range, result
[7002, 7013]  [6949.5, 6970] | 0.97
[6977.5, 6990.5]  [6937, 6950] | 1.03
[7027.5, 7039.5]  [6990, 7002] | 0.98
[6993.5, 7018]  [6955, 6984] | 0.98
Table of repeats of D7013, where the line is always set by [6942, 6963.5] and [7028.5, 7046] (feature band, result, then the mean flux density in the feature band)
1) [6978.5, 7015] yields 0.00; 4.21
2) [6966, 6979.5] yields 0.00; 4.25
